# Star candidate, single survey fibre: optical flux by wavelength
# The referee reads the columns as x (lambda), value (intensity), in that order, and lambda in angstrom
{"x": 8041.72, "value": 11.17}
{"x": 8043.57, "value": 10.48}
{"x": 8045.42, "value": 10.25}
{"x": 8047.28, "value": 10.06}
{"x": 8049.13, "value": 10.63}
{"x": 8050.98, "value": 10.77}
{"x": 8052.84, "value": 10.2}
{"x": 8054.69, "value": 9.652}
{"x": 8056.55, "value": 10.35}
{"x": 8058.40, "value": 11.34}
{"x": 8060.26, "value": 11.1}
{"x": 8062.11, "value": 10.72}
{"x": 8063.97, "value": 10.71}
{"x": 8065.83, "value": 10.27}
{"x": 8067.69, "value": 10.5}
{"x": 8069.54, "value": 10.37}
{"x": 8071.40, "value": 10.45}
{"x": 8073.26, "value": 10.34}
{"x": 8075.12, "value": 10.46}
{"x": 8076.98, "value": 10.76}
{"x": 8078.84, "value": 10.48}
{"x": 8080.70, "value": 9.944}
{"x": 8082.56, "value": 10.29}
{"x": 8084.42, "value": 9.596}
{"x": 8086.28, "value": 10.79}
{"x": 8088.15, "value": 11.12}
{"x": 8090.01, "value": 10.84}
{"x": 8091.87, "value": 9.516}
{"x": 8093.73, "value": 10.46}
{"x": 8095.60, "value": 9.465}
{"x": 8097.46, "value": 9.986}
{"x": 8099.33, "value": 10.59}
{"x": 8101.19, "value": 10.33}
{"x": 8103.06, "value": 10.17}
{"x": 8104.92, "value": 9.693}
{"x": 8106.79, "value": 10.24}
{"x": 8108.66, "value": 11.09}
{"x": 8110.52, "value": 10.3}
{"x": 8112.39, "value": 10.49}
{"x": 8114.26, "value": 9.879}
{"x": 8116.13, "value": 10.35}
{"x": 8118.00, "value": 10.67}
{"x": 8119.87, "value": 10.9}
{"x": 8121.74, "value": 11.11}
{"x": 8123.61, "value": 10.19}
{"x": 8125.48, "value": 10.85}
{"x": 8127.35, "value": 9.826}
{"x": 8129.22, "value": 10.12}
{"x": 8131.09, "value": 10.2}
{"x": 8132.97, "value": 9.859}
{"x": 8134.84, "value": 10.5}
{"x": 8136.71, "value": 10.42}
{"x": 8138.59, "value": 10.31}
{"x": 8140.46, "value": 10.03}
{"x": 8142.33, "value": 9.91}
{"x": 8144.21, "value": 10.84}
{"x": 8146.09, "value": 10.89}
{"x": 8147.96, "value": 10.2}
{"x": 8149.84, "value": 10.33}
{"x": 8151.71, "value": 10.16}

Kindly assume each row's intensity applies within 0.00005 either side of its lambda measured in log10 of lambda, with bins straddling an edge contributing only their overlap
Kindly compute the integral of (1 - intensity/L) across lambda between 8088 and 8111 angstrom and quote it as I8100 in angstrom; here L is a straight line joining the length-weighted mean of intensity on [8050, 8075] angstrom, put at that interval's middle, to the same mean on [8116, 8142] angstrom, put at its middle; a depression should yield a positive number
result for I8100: 0.4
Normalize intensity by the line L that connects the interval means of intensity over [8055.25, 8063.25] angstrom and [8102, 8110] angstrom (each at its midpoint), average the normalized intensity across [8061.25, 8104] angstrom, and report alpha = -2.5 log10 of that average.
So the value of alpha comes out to 0.02 mag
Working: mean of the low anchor 10.8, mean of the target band 10.4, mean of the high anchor 10.3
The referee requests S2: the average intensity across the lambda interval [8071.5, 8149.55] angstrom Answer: 10.3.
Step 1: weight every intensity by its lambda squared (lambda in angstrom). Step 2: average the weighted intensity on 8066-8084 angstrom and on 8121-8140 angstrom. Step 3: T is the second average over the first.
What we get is 1.0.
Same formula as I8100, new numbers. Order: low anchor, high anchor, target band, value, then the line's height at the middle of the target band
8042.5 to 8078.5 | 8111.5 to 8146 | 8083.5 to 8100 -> 0.3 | 10.4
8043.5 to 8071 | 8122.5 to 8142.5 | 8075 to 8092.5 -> 0.0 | 10.4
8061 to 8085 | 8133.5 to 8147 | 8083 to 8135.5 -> 0.4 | 10.4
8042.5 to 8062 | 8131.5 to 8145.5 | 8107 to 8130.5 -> -0.3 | 10.3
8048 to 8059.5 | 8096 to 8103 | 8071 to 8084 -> 0.0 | 10.4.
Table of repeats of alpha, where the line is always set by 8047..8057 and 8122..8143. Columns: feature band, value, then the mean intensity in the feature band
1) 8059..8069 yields -0.04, 10.7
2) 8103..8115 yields 0.00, 10.3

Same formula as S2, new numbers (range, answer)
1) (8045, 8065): 10.5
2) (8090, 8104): 10.1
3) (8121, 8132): 10.4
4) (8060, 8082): 10.5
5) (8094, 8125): 10.3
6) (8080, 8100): 10.2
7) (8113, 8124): 10.5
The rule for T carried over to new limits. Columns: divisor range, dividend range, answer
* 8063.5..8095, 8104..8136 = 1.01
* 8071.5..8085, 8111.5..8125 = 1.03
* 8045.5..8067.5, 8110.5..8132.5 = 1.00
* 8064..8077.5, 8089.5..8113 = 0.99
